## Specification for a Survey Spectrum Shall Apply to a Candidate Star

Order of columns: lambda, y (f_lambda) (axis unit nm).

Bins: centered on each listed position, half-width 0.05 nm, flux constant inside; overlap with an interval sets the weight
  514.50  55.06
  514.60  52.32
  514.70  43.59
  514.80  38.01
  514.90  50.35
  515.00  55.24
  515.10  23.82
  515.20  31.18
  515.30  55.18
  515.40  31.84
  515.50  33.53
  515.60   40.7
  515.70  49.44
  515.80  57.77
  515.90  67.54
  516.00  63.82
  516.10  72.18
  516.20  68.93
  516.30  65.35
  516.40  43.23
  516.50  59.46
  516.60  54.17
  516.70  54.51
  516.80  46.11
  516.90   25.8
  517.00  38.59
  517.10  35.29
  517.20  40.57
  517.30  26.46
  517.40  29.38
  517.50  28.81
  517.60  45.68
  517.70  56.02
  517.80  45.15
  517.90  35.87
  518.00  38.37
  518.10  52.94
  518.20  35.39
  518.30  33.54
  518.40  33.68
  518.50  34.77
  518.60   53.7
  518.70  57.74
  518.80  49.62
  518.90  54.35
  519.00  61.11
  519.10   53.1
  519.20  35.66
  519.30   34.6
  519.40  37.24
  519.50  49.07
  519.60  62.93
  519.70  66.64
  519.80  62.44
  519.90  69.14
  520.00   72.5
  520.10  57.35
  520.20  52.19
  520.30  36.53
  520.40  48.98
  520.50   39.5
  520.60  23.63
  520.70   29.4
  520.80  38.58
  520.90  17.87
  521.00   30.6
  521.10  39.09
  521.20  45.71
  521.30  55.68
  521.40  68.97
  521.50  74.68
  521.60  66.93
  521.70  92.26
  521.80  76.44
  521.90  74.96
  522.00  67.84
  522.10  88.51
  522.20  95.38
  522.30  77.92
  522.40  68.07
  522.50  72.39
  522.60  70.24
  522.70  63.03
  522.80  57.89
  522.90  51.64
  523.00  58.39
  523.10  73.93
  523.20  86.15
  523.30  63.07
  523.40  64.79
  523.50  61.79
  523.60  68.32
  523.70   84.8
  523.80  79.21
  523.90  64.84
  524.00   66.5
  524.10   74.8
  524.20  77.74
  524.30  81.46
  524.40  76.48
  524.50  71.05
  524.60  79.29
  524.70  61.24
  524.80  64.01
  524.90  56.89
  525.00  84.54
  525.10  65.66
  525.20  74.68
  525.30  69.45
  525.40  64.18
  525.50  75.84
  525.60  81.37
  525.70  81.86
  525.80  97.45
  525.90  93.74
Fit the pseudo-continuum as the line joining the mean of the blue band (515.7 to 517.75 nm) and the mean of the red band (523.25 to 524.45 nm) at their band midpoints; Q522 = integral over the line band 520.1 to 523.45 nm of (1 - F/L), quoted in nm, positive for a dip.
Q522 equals 0.31 nm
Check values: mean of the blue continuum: 49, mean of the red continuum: 72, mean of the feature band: 59.7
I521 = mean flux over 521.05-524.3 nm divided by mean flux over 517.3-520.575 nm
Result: 1.48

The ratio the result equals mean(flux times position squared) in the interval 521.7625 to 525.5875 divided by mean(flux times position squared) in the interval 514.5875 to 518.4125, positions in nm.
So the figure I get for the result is 1.63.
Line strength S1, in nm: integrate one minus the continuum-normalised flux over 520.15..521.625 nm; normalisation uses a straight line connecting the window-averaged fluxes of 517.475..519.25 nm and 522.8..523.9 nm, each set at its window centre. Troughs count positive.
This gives 0.34 nm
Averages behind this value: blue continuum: 45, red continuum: 68.5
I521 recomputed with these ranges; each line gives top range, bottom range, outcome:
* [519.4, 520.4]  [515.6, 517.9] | 1.18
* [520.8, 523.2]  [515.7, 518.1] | 1.35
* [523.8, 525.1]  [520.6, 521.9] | 1.36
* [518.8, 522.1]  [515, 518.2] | 1.17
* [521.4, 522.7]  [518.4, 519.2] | 1.53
